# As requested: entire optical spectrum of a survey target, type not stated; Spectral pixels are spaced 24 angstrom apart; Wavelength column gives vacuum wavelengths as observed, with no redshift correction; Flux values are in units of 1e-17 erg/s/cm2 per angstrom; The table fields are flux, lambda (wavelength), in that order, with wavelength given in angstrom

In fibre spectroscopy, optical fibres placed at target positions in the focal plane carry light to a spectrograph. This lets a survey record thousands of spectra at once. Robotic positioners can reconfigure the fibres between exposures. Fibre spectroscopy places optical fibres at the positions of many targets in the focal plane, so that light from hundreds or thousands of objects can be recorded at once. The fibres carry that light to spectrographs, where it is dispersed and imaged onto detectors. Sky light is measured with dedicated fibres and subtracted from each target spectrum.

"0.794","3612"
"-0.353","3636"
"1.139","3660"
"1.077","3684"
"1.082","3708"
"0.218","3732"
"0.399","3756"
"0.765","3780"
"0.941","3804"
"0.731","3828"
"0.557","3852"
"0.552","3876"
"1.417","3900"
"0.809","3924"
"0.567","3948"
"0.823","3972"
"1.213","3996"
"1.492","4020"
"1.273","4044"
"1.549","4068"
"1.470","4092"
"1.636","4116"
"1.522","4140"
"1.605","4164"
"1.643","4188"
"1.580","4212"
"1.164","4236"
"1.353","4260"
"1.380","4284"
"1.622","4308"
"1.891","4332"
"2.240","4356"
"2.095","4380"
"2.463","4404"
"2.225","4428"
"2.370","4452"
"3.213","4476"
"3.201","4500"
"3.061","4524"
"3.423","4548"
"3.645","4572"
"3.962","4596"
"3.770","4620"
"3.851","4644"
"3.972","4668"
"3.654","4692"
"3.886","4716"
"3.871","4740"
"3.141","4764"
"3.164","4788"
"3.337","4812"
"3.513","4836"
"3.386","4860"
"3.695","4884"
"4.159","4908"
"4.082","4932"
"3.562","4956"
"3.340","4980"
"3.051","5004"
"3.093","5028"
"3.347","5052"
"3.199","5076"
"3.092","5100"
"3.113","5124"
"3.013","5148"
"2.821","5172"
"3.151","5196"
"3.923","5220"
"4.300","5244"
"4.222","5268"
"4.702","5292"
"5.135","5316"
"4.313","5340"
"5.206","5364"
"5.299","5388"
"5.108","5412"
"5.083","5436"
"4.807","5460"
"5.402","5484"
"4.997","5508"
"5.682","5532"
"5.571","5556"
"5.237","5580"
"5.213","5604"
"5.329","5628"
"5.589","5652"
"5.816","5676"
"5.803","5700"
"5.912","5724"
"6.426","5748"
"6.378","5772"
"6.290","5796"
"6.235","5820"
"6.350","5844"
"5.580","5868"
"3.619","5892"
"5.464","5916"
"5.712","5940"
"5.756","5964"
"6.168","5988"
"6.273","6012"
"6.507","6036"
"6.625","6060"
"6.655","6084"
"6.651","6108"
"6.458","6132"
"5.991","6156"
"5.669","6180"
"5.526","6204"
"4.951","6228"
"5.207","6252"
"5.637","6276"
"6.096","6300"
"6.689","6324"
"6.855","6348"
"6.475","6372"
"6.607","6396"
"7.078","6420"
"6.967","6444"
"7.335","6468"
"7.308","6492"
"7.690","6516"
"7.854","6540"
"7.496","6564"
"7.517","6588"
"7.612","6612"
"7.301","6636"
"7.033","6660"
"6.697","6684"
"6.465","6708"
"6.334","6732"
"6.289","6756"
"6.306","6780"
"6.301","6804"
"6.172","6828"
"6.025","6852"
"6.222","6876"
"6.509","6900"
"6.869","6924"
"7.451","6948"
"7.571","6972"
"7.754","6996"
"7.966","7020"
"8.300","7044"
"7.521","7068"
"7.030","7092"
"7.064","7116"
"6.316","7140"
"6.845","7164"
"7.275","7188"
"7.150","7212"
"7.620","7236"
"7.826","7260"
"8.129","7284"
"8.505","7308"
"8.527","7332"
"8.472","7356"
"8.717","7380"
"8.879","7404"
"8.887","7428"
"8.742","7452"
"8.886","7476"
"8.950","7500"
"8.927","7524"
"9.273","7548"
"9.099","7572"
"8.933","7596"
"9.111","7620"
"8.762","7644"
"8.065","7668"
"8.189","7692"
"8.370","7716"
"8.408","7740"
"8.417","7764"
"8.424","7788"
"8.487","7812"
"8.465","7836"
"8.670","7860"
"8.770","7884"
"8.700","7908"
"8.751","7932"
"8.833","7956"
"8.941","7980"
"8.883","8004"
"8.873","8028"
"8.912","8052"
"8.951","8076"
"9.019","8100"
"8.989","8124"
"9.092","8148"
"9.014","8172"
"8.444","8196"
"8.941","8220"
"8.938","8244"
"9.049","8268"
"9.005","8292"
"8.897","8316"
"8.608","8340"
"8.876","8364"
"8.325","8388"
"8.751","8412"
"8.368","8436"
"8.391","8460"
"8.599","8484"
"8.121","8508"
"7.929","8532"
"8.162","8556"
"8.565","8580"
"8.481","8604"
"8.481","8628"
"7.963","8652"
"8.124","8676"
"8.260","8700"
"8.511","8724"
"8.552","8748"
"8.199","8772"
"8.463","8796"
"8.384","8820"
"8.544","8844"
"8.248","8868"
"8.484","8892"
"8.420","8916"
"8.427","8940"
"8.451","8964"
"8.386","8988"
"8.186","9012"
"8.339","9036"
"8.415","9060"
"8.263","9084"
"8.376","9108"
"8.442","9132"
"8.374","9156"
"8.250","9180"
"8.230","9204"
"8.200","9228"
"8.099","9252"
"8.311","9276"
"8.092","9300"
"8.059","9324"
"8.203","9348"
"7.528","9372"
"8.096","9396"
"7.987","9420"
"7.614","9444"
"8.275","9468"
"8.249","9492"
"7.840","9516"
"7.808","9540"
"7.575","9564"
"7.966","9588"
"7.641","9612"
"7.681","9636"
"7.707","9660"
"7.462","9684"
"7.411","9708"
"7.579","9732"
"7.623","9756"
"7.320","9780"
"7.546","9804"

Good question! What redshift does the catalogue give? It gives 0.000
